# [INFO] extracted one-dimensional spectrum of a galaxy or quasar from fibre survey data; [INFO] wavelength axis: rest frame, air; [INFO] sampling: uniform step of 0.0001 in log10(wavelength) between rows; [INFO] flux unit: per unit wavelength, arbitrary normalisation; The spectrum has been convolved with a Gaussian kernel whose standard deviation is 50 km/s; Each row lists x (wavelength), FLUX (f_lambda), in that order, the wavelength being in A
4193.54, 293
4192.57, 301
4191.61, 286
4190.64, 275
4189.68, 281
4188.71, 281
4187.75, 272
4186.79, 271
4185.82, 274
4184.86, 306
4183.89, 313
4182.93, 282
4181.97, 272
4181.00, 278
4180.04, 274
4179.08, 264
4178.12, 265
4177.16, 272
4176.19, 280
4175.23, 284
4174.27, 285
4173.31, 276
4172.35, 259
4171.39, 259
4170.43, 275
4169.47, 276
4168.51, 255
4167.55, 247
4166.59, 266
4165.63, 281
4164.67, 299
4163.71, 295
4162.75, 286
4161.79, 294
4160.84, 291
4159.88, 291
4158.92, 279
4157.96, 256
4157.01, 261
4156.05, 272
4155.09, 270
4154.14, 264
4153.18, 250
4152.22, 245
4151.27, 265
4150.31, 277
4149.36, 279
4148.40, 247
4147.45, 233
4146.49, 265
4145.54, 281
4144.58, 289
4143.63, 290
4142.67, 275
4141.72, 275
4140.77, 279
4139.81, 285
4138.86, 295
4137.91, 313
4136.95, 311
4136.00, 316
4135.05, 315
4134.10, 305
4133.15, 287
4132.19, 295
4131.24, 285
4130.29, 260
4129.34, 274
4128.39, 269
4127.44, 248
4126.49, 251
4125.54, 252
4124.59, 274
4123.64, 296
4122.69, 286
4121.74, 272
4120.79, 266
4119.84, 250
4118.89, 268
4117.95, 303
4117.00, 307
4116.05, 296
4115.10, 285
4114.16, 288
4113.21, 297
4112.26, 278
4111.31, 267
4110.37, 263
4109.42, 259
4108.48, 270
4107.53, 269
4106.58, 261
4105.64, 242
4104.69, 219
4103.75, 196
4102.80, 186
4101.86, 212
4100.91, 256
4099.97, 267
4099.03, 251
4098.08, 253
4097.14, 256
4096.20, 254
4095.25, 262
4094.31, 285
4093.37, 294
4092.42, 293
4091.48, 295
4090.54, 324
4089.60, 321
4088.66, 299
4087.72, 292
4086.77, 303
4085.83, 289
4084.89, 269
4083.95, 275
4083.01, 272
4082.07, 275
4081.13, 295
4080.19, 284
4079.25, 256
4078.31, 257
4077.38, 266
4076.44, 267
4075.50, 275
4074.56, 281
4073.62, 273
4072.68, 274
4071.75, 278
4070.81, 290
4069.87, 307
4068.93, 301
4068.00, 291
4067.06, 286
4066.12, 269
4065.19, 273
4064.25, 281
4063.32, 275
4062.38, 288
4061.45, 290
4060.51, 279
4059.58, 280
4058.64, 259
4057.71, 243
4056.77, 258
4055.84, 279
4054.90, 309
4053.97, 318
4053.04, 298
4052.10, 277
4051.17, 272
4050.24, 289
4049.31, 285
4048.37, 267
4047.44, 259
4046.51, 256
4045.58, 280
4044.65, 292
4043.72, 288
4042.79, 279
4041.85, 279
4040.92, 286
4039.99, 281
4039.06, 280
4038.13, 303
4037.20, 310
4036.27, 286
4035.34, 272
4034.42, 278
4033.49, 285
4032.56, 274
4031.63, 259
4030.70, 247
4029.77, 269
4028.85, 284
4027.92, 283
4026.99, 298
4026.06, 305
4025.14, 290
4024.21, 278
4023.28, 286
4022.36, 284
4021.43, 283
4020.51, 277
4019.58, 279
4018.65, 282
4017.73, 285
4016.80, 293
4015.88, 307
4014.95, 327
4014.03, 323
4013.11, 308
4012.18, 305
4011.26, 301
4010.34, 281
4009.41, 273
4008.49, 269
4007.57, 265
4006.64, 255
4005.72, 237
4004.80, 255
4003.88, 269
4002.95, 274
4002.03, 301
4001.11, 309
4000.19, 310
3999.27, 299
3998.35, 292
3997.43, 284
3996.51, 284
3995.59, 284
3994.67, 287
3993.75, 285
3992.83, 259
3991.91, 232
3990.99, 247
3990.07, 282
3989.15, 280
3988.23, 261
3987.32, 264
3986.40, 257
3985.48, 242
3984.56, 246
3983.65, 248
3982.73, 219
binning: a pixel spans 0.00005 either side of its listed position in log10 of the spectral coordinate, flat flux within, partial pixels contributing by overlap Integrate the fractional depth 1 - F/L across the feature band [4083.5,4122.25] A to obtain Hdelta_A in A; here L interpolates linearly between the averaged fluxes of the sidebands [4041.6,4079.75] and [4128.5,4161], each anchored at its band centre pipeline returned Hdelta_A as 1.1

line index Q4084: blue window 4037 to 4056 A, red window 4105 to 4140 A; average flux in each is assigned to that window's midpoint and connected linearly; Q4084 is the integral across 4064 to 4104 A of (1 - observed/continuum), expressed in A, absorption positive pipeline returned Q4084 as 1.1 A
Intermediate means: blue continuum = 285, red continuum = 280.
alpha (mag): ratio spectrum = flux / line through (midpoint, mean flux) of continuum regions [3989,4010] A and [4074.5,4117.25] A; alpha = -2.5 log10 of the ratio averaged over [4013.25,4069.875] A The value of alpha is -0.04 mag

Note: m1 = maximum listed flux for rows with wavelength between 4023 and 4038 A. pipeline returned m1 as 310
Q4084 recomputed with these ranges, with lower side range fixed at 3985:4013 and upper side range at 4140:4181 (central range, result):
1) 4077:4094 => -0.8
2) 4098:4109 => 1.3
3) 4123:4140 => -0.8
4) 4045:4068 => -0.3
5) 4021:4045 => -0.7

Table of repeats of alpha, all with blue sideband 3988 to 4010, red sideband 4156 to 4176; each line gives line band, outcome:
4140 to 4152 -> 0.02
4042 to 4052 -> -0.01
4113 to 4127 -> -0.01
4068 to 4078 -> -0.02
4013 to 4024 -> -0.07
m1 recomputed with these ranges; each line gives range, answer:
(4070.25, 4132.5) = 324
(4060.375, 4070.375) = 307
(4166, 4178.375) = 285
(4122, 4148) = 316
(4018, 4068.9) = 318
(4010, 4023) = 327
